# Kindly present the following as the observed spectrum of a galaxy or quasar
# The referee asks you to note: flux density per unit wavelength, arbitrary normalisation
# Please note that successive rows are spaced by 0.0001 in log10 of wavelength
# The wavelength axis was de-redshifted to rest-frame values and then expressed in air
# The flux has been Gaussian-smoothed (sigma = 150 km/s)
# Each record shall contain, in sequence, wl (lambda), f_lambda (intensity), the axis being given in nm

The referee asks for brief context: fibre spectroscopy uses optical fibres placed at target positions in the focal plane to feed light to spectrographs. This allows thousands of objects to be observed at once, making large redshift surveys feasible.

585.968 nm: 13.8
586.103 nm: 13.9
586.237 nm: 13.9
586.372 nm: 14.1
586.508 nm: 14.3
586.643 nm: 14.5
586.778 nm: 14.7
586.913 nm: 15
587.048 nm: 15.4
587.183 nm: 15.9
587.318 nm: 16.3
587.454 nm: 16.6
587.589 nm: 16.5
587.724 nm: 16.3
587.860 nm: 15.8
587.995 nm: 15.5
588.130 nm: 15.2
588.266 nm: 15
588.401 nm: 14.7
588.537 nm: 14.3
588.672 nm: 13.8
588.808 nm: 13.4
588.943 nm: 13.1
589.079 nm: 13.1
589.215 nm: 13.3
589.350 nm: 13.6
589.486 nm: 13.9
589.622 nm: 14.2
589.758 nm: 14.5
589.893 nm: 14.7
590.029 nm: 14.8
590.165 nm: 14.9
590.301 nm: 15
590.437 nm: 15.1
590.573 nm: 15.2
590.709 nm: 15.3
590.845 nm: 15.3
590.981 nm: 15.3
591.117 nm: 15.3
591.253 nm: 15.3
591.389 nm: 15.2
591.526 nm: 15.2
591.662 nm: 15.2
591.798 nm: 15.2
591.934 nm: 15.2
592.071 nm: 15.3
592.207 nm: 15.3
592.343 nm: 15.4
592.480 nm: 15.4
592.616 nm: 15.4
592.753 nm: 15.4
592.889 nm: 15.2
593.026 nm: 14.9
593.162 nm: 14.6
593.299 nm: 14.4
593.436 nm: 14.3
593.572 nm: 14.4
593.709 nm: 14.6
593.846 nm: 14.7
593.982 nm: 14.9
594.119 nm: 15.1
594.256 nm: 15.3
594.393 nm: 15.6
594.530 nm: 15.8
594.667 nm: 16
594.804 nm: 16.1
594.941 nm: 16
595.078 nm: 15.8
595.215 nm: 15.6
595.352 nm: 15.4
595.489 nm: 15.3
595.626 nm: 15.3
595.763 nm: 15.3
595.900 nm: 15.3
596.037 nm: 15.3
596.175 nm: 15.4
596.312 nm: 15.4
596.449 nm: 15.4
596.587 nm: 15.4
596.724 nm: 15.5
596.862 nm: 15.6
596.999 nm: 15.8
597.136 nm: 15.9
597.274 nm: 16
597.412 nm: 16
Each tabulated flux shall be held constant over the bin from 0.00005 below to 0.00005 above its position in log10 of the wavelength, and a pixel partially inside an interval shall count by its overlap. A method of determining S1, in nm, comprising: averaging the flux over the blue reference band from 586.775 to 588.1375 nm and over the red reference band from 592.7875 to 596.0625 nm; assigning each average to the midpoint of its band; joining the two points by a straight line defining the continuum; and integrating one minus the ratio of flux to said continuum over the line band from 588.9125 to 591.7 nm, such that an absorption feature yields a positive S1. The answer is 0.16 nm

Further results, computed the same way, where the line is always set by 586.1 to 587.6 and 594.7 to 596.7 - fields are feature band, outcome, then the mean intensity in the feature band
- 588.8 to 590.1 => 0.11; 13.9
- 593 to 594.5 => 0.06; 14.8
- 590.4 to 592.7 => 0.01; 15.3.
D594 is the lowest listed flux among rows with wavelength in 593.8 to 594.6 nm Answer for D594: 14.7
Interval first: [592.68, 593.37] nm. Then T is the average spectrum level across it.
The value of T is 14.9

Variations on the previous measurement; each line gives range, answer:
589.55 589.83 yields 14.4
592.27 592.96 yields 15.4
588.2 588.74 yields 14.5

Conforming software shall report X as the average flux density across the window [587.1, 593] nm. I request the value 15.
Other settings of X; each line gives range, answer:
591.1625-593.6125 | 15.1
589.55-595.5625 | 15.2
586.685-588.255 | 15.7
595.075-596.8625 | 15.4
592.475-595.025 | 15.2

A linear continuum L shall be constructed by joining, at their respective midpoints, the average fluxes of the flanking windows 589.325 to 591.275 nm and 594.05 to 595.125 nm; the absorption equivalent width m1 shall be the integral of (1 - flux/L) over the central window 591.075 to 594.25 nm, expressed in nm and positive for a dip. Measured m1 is 0.06 nm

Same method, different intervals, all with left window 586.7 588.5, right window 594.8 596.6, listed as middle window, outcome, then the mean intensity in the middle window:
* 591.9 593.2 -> 0.025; 15.2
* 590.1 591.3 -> 0.027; 15.2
